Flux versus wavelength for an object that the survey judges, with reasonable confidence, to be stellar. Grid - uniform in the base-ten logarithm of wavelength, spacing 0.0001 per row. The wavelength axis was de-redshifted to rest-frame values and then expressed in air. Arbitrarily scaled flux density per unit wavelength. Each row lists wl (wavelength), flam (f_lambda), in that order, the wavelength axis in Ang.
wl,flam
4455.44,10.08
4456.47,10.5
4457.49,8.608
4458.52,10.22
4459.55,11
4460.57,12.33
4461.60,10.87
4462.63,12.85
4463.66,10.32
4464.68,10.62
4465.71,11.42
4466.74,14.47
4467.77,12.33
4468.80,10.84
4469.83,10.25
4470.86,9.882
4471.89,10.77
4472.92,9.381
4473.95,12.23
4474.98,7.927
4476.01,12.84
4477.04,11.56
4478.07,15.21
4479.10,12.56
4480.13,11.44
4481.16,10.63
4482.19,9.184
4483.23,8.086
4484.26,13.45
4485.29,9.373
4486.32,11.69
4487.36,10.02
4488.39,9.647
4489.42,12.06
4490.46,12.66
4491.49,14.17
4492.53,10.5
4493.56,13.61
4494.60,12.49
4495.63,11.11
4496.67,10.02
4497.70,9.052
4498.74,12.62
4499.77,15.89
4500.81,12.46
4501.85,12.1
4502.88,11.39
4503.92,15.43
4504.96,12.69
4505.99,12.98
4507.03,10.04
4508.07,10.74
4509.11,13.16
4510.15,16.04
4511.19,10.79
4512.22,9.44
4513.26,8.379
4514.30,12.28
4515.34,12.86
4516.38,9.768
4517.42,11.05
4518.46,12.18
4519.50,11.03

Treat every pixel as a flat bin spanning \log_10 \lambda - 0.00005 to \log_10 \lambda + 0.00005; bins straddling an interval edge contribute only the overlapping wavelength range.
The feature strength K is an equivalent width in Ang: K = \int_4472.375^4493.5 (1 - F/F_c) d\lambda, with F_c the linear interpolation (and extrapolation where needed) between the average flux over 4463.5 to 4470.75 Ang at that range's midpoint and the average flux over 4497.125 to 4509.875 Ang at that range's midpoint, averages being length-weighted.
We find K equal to 1.0 Ang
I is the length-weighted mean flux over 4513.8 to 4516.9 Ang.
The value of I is 11.6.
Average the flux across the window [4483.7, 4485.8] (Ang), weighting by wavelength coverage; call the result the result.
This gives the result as 11.4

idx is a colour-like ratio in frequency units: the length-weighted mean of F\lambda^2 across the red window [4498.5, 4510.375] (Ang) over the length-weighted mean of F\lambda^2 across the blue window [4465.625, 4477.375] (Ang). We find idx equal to 1.17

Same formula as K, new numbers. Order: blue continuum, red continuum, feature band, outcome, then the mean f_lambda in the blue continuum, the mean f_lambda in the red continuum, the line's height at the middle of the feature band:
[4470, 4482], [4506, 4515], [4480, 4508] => -0.70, 11.2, 11.5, 11.4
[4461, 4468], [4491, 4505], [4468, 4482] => 0.96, 11.8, 12.4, 12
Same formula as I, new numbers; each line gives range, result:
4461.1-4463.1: 11.8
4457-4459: 9.39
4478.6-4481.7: 11.5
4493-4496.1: 12.4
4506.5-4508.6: 10.4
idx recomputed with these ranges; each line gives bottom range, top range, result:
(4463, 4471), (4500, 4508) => 1.12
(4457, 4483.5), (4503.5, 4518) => 1.08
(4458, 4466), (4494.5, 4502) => 1.08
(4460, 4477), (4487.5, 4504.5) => 1.10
